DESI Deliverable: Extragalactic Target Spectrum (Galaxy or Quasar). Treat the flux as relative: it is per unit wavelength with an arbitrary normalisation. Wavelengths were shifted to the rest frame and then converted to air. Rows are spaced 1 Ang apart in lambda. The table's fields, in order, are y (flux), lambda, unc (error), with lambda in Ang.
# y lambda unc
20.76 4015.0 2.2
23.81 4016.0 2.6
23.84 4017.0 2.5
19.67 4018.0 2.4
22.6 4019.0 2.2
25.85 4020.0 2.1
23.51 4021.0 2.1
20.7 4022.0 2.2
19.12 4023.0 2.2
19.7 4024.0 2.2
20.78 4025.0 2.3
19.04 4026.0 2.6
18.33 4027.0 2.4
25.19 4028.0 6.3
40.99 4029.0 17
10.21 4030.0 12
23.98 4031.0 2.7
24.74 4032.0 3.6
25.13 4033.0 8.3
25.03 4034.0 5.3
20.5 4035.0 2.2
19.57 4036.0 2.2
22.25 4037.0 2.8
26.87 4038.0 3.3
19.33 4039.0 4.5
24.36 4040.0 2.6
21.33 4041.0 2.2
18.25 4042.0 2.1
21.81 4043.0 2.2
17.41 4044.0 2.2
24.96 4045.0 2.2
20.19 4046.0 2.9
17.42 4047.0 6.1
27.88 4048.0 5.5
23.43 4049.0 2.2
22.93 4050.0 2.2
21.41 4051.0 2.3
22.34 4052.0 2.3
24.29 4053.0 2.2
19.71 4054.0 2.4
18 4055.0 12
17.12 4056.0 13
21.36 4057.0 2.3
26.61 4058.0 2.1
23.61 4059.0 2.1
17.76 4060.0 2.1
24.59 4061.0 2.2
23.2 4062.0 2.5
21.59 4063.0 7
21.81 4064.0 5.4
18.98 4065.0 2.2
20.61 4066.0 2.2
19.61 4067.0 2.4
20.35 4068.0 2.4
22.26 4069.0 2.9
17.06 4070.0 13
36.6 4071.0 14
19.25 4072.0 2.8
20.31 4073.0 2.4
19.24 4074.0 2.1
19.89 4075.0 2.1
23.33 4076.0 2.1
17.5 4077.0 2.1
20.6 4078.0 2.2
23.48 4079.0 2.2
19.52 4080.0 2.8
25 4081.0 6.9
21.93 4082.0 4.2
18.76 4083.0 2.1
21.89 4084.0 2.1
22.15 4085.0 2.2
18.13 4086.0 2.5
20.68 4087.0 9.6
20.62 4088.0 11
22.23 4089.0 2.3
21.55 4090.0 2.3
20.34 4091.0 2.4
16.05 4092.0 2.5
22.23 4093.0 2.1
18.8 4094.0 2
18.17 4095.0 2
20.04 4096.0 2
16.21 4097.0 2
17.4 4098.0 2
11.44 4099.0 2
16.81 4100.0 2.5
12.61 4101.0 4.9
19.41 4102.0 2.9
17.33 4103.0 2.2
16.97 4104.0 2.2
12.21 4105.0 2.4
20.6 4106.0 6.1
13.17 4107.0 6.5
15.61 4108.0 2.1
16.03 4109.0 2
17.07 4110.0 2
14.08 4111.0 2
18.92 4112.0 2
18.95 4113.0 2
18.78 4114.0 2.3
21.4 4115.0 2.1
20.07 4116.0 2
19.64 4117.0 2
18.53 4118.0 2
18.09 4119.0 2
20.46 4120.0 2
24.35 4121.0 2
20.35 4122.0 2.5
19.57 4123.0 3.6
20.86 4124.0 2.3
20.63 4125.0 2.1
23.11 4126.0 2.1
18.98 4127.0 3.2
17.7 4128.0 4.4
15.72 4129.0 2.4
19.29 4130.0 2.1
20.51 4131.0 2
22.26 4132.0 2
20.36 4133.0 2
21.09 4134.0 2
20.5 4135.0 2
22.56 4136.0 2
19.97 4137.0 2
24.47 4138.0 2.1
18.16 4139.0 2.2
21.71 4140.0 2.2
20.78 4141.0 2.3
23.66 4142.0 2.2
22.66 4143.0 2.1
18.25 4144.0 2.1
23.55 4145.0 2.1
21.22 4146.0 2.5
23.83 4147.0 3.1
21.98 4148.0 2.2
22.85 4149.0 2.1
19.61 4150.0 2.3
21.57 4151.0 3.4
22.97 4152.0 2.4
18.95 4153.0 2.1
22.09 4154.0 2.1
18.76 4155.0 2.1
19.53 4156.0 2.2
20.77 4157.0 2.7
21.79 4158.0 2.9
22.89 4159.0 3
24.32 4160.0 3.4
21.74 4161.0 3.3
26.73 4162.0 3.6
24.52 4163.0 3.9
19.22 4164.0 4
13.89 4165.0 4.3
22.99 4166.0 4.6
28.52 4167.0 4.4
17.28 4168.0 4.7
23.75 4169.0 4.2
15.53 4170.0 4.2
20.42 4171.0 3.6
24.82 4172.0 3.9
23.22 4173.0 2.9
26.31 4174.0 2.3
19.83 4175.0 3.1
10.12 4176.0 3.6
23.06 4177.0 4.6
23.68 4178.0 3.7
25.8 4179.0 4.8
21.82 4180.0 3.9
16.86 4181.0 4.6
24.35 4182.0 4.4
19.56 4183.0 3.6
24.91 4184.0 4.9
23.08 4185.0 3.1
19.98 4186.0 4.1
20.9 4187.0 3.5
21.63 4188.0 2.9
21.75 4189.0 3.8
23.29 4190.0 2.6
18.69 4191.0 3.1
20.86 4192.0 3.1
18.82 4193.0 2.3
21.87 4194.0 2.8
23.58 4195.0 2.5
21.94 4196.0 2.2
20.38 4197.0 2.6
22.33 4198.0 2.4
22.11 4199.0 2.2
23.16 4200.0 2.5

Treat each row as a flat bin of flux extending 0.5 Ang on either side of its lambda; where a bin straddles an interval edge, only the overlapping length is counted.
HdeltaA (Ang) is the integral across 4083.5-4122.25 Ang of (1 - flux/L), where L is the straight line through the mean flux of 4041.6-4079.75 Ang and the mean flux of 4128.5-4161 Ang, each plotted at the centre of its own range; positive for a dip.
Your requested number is 5.3 Ang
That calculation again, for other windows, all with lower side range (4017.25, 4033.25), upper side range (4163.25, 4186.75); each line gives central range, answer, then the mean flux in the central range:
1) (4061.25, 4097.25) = 1.9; 20.9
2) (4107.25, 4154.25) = 3.0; 20.2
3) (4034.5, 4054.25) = 0.4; 21.8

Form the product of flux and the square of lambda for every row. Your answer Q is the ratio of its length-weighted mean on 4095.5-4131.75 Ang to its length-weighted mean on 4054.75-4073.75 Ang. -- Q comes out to 0.9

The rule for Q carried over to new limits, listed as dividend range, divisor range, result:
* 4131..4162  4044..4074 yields 1.03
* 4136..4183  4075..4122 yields 1.17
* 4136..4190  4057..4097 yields 1.07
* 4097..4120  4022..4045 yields 0.81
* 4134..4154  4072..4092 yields 1.07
